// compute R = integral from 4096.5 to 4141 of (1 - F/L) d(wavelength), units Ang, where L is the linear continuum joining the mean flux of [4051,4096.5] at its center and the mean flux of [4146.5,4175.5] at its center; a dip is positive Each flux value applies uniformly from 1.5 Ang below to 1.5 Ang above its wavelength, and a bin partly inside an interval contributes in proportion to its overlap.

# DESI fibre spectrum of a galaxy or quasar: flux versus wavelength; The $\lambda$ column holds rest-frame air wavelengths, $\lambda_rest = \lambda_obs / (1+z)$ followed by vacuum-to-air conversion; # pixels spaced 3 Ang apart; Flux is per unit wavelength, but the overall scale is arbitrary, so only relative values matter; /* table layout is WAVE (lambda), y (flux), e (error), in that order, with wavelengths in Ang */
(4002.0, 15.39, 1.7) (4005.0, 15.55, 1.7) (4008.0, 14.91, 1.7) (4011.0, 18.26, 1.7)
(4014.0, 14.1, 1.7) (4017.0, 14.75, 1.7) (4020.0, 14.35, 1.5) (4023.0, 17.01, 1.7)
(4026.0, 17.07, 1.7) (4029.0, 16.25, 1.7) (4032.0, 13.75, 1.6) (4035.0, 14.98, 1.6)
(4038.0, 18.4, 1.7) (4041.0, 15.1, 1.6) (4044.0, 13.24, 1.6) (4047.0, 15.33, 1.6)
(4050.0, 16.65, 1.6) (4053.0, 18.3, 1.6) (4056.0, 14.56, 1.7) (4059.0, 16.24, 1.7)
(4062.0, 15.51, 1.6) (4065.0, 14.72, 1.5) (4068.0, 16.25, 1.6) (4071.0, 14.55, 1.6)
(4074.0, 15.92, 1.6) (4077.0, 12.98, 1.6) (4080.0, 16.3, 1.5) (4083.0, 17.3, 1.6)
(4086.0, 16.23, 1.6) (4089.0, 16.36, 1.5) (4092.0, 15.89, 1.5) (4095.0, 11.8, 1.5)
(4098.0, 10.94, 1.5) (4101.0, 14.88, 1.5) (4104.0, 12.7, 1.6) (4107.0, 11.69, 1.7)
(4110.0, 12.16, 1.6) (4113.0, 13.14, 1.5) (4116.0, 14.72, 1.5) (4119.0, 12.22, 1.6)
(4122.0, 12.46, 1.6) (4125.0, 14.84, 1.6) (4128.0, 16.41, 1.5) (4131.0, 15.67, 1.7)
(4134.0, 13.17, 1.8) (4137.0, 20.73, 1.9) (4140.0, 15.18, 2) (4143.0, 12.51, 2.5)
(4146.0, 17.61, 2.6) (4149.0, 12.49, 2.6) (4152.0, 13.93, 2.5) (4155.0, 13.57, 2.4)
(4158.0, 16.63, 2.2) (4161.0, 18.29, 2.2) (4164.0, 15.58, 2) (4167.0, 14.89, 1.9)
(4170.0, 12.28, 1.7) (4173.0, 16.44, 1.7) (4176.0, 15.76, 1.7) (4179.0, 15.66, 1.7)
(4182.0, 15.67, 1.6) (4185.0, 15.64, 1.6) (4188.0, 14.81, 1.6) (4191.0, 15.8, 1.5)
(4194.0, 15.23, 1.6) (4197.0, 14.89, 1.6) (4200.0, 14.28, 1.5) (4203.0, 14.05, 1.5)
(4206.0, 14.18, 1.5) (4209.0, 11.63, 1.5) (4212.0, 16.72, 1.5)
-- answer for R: 3.5 Ang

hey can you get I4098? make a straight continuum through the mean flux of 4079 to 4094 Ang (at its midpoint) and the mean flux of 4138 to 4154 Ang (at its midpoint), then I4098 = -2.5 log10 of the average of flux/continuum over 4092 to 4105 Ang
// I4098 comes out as 0.22 mag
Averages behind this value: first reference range 16.3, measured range 13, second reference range 14.5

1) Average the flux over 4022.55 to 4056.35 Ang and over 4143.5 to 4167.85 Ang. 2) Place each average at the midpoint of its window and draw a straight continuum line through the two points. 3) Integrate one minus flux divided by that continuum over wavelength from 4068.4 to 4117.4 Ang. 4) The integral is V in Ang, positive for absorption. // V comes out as 4.2 Ang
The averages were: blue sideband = 15.9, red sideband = 15.3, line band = 14.3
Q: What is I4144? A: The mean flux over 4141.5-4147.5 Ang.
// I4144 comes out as 15.1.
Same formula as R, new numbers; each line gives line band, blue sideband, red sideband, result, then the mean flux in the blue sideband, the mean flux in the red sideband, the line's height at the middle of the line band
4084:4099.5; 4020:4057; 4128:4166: 1.3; 15.8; 15.5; 15.7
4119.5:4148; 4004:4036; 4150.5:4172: -0.2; 15.6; 15.1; 15.2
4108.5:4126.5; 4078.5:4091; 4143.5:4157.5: 2.6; 16.5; 14.4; 15.5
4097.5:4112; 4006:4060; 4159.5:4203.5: 2.7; 15.7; 15.3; 15.5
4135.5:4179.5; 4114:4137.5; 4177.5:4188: -0.7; 14.7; 15.5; 15.2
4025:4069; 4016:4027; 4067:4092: 0.1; 15.8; 15.7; 15.8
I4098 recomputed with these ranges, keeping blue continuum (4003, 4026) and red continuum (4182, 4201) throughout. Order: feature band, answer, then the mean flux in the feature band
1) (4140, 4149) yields 0.047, 14.7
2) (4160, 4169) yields -0.047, 15.9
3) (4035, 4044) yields -0.019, 15.9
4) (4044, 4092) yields -0.016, 15.7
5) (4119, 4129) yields 0.091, 14.1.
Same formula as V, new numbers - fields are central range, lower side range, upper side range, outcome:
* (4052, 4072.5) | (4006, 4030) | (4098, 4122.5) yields -1.77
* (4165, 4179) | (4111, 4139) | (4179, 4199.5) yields 0.20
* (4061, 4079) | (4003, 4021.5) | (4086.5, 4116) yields -1.14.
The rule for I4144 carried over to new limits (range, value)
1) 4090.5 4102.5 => 13.4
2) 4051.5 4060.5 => 16.4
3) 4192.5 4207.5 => 14.5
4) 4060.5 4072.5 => 15.3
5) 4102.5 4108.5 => 12.2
